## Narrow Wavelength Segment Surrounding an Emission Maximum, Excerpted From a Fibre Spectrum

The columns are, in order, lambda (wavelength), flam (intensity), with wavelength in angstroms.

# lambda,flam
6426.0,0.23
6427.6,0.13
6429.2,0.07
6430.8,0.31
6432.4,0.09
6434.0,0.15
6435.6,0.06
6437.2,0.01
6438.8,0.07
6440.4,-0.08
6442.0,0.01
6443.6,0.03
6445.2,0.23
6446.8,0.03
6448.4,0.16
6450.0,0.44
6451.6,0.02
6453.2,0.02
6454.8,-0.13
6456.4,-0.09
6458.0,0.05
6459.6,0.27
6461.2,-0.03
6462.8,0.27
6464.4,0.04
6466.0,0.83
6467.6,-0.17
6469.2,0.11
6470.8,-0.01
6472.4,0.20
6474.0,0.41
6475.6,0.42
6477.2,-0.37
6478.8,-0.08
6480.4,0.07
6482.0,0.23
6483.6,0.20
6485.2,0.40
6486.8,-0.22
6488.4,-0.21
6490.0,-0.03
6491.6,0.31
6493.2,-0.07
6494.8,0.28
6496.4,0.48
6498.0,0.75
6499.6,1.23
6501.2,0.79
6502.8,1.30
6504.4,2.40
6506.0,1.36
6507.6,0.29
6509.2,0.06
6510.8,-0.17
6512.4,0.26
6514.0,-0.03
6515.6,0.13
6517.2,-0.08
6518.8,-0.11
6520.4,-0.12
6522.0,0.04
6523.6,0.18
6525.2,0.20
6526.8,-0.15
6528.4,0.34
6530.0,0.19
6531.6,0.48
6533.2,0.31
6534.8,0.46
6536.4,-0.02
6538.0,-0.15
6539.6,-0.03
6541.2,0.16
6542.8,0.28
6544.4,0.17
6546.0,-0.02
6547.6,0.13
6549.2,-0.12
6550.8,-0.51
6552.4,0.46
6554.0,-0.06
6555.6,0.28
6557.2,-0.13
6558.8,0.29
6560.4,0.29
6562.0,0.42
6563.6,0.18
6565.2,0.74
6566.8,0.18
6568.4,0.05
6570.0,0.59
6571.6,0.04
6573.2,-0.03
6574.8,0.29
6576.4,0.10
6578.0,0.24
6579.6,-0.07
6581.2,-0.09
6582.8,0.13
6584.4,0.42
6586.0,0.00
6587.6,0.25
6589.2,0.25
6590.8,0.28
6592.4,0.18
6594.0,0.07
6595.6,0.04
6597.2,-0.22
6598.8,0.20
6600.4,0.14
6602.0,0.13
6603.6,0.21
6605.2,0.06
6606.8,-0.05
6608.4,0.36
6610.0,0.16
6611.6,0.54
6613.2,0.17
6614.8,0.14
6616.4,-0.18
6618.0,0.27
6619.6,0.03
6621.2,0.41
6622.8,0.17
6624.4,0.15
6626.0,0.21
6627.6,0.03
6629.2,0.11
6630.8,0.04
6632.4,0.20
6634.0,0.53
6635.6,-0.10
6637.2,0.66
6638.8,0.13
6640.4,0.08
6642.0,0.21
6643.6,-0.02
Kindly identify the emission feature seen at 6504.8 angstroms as [O II] 3727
